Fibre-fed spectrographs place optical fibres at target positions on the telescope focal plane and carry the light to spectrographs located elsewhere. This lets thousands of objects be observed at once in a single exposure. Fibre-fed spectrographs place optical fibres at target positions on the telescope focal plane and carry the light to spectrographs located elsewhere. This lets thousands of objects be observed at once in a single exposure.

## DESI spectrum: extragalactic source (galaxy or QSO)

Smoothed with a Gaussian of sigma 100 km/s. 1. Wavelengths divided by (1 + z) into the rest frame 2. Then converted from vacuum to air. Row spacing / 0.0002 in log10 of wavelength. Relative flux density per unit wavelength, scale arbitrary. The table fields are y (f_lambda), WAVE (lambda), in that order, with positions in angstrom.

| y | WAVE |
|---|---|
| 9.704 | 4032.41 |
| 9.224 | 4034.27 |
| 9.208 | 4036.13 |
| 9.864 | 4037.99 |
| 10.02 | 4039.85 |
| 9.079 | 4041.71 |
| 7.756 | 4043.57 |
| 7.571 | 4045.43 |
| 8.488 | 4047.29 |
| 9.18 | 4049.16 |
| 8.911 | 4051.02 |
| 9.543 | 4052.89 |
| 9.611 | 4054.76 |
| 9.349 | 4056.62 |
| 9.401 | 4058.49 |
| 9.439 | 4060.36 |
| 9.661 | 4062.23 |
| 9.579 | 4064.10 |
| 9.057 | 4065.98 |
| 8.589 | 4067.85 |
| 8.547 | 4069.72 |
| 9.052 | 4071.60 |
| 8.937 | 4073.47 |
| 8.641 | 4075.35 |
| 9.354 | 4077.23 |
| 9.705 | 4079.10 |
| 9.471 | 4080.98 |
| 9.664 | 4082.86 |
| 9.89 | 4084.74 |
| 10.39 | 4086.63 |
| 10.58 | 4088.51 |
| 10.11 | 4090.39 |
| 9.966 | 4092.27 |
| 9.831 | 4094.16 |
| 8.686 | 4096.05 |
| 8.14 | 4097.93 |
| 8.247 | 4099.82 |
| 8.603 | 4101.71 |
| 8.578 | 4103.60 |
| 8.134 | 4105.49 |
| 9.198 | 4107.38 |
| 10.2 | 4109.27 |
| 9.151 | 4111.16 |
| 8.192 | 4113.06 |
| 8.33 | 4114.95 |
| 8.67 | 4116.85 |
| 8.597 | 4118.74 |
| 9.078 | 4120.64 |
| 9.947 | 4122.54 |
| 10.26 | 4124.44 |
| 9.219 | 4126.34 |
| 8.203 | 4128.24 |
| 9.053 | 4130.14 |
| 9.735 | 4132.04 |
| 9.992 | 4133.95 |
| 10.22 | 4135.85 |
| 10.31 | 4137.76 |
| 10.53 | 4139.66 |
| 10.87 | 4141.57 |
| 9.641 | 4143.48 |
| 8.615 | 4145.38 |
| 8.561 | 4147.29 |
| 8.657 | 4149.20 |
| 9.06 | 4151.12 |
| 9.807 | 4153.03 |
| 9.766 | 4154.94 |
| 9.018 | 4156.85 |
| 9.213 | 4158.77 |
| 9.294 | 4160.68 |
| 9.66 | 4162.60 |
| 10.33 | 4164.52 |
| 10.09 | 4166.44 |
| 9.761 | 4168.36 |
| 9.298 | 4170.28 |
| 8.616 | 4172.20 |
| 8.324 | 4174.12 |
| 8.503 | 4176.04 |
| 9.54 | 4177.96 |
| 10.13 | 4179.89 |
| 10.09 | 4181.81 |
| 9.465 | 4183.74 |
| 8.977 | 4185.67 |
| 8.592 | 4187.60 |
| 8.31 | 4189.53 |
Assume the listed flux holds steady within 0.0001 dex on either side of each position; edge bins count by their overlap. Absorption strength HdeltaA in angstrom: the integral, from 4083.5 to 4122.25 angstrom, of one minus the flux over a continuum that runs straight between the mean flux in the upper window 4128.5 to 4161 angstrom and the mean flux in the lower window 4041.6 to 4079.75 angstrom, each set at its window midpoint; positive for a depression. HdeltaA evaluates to 0.52 angstrom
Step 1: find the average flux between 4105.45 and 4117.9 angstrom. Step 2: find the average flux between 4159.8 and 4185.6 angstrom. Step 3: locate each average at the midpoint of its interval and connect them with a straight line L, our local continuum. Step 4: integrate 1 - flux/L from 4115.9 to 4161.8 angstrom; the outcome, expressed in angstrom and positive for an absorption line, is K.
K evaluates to -1.5 angstrom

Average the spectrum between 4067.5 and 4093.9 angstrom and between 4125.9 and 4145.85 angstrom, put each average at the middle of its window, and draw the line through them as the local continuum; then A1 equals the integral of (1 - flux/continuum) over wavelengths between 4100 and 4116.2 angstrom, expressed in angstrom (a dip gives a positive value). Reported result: 1.4 angstrom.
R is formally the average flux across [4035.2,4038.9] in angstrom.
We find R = 9.53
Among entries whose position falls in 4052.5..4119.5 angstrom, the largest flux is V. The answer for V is 10.58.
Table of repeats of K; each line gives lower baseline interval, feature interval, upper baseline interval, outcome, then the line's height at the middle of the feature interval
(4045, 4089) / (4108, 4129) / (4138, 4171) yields 0.80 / 9.44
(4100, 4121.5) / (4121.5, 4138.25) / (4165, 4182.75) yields -1.26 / 8.96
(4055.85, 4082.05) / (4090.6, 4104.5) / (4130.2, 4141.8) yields 0.97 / 9.6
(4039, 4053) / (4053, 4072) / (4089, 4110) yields -0.81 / 8.87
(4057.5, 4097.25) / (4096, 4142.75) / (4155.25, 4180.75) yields 0.95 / 9.41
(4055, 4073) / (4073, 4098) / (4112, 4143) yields -0.81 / 9.28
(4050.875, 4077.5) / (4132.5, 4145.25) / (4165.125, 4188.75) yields -1.22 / 9.25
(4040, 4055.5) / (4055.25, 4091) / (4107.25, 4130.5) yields -2.10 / 8.91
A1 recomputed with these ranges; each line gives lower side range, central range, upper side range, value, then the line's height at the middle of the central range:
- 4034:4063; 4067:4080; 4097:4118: -0.05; 8.94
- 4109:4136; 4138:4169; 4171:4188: -1.32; 9.18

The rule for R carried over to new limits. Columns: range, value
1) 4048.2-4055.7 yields 9.31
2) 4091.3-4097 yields 9.5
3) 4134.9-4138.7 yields 10.3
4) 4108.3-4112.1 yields 9.69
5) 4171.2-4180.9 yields 9.04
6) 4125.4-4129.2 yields 8.72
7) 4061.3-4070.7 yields 9.08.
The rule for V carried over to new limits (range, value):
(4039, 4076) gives 10.02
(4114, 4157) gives 10.87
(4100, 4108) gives 9.198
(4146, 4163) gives 9.807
